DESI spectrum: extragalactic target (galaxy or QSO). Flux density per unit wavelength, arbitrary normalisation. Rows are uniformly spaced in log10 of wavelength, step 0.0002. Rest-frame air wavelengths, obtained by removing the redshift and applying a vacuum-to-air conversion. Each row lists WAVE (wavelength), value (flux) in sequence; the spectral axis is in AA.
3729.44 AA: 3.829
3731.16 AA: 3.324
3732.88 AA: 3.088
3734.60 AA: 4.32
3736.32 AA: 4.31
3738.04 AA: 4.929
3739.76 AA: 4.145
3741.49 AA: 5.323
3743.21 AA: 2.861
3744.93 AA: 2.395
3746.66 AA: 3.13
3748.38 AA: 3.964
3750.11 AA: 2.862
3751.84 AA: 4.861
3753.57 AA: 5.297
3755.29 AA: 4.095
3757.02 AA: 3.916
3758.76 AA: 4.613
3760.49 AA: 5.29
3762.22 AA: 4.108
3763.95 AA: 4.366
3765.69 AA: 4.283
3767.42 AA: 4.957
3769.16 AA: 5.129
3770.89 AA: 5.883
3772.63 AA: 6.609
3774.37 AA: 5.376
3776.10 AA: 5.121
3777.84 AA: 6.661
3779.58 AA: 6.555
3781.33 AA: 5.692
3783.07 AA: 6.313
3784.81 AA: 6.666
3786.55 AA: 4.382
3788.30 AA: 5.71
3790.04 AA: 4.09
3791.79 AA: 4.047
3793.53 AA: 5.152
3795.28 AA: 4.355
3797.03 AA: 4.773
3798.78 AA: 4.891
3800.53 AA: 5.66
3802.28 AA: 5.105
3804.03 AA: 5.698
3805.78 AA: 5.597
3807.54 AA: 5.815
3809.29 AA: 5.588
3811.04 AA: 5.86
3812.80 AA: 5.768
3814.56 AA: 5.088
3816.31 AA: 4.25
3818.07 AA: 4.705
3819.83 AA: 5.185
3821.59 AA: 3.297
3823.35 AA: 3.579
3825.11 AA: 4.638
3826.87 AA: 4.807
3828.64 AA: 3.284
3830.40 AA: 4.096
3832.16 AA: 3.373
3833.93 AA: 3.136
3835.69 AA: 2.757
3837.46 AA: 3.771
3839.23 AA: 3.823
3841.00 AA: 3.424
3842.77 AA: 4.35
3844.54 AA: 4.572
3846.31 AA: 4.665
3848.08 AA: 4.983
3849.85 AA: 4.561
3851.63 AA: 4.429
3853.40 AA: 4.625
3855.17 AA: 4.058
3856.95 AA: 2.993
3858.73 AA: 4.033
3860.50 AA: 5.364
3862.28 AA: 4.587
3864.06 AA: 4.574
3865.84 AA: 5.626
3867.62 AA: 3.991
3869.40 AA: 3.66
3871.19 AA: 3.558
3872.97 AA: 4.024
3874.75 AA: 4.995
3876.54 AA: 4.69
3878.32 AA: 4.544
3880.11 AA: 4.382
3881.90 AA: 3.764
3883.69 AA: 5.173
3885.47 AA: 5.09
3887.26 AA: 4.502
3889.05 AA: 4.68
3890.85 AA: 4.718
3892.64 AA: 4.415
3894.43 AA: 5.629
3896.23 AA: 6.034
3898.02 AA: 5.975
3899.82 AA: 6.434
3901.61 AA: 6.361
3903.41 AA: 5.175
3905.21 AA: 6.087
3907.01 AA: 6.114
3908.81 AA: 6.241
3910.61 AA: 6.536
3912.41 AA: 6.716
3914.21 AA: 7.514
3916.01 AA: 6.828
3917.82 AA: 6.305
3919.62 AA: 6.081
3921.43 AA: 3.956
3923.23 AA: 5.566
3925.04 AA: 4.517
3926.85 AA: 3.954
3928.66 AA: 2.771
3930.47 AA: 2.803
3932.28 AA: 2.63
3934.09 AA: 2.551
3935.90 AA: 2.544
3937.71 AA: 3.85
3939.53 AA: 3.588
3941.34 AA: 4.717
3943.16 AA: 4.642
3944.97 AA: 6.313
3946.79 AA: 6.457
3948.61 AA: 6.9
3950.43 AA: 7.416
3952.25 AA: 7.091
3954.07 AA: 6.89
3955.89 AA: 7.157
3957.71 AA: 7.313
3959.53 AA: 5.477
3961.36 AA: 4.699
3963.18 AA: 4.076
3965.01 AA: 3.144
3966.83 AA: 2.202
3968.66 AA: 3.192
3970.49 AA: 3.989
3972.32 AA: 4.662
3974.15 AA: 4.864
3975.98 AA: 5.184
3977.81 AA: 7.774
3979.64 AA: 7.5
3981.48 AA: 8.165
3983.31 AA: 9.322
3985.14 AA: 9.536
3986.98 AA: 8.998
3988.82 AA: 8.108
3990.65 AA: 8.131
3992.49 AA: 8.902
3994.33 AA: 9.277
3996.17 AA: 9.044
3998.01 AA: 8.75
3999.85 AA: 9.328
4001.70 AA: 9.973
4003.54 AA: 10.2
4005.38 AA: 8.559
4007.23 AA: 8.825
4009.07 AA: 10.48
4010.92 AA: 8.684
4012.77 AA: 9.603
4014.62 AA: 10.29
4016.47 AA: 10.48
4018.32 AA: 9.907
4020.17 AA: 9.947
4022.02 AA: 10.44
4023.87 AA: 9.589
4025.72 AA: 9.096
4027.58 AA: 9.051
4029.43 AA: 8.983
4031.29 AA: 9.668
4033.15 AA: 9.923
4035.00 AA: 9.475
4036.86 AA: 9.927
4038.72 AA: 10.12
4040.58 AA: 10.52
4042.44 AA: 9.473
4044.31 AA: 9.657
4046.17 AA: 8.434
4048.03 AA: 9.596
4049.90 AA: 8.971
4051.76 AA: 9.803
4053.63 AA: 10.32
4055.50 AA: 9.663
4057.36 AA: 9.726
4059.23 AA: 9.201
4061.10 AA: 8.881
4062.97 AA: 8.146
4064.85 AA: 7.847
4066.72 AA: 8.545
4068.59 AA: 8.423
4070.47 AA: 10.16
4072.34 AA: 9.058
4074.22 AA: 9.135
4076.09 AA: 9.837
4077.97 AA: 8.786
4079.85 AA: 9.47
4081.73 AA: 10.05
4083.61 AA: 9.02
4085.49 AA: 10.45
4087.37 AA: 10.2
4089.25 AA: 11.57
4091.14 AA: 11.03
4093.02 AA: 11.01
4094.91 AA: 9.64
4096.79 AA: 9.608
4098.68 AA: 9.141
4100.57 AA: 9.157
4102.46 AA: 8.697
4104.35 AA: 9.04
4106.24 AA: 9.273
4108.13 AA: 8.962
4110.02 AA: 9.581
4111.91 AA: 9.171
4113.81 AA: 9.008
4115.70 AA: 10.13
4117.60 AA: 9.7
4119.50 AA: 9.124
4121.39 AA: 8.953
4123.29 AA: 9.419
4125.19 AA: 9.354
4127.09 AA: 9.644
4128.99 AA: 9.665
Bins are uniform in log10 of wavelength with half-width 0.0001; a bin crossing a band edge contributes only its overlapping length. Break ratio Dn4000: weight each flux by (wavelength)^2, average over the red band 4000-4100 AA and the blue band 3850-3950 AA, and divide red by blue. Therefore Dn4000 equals 2.12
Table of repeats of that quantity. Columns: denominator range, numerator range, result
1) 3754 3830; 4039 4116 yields 2.17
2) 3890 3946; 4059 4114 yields 2.02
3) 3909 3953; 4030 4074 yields 1.95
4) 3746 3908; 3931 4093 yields 1.88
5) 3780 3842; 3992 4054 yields 2.27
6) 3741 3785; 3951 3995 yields 1.50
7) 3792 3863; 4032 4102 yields 2.40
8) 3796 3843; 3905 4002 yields 1.43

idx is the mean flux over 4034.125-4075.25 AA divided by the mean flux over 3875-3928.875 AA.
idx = 1.73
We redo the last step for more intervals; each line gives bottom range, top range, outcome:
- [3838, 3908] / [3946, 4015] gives 1.55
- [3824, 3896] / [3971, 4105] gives 2.13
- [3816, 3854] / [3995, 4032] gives 2.33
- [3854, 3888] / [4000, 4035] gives 2.19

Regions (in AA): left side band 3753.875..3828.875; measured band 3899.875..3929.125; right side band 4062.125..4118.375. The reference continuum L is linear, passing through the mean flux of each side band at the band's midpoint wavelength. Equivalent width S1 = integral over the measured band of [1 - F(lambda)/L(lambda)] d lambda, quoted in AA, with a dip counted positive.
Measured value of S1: 4.8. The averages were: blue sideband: 5.06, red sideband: 9.46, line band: 5.73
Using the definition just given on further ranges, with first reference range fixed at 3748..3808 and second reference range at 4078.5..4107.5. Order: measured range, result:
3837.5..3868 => 8.98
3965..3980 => 6.18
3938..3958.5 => 4.02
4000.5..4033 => -3.69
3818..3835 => 5.40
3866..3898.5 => 9.74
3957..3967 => 4.13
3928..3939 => 6.72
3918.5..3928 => 3.22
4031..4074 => -0.84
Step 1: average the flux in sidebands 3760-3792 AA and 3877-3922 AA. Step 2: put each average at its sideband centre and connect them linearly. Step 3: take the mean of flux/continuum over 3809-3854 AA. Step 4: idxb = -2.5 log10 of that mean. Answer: 0.255 mag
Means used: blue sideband 5.36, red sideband 5.58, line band 4.31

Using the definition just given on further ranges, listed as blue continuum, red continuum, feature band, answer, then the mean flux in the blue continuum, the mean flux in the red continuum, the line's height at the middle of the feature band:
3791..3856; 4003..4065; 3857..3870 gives 0.22 mag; 4.53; 9.53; 5.48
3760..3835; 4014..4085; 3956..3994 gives 0.28 mag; 4.99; 9.47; 8.14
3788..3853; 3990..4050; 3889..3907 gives 0.16 mag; 4.55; 9.51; 6.48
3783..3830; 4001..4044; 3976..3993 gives 0.07 mag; 4.94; 9.7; 8.87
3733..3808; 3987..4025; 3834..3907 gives 0.42 mag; 4.85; 9.42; 6.79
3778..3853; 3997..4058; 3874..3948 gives 0.34 mag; 4.74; 9.62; 6.94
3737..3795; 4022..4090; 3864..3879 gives 0.43 mag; 4.81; 9.47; 6.51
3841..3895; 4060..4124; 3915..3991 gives 0.16 mag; 4.48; 9.42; 6.36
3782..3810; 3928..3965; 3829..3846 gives 0.36 mag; 5.24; 4.97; 5.17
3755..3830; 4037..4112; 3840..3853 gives 0.31 mag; 5.05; 9.49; 5.9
